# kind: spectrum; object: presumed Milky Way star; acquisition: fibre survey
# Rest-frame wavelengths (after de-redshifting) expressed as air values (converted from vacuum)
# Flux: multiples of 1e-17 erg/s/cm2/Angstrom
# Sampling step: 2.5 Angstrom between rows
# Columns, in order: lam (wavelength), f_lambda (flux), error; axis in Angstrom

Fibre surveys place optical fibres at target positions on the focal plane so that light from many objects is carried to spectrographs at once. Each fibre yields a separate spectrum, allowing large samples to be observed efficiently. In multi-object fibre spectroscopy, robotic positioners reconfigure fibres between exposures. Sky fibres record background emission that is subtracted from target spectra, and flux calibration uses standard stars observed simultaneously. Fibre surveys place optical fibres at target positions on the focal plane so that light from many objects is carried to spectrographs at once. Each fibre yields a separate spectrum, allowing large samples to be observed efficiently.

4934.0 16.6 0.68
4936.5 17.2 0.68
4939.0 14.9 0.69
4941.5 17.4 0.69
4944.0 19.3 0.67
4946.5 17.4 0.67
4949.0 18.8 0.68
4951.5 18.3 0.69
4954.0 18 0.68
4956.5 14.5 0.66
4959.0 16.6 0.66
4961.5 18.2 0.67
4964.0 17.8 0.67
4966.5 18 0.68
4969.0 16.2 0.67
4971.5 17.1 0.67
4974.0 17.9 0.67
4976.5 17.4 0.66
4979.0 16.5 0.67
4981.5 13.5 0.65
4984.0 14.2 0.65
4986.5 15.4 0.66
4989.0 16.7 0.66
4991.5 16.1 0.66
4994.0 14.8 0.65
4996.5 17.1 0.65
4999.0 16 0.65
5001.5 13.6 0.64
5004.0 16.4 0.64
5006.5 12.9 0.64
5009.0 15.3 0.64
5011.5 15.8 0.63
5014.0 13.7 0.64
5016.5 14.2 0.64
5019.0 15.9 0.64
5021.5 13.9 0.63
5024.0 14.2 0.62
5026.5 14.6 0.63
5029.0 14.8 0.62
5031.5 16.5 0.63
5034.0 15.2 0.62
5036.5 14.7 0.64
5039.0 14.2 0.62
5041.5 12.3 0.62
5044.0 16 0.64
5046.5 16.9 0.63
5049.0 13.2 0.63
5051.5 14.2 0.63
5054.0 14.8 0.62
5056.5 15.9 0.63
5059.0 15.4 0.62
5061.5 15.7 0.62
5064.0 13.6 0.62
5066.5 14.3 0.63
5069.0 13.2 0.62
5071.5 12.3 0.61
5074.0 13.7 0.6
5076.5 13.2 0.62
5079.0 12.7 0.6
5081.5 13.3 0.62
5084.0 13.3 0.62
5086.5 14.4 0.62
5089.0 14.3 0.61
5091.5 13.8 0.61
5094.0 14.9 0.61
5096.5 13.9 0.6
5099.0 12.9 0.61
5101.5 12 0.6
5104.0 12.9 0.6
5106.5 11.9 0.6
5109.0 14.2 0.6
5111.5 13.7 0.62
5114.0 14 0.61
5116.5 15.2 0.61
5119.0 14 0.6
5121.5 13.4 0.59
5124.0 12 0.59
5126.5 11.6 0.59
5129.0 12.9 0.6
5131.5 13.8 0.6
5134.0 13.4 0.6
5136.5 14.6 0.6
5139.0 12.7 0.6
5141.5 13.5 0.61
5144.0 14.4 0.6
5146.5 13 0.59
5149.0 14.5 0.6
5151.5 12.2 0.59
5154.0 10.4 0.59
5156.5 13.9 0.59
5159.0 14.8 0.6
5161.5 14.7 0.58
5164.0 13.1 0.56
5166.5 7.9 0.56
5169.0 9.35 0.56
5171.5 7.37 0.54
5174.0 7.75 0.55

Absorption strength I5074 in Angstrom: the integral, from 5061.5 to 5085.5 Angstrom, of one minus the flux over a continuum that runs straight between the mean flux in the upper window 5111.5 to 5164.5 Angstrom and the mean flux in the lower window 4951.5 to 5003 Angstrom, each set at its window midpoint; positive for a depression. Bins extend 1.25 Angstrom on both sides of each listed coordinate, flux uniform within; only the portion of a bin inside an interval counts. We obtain 1.9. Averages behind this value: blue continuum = 16.3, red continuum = 13.4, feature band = 13.4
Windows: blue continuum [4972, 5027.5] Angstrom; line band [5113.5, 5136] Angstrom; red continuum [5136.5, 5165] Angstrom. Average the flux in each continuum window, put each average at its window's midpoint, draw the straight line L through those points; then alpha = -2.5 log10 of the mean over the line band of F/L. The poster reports 0.03 mag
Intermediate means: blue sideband 15.3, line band 13.4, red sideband 13.4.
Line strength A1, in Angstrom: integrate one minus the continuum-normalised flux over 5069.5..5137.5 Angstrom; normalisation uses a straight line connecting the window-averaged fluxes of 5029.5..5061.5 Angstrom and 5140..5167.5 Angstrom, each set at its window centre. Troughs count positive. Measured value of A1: 2.4 Angstrom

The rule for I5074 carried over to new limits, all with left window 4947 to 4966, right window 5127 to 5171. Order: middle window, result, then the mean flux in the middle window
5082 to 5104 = 0.8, 13.6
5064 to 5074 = 0.9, 13.4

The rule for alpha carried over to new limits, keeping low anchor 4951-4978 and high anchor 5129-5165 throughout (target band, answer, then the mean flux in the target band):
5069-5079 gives 0.15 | 13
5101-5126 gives 0.07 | 13.3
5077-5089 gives 0.10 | 13.5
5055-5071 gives 0.05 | 14.6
